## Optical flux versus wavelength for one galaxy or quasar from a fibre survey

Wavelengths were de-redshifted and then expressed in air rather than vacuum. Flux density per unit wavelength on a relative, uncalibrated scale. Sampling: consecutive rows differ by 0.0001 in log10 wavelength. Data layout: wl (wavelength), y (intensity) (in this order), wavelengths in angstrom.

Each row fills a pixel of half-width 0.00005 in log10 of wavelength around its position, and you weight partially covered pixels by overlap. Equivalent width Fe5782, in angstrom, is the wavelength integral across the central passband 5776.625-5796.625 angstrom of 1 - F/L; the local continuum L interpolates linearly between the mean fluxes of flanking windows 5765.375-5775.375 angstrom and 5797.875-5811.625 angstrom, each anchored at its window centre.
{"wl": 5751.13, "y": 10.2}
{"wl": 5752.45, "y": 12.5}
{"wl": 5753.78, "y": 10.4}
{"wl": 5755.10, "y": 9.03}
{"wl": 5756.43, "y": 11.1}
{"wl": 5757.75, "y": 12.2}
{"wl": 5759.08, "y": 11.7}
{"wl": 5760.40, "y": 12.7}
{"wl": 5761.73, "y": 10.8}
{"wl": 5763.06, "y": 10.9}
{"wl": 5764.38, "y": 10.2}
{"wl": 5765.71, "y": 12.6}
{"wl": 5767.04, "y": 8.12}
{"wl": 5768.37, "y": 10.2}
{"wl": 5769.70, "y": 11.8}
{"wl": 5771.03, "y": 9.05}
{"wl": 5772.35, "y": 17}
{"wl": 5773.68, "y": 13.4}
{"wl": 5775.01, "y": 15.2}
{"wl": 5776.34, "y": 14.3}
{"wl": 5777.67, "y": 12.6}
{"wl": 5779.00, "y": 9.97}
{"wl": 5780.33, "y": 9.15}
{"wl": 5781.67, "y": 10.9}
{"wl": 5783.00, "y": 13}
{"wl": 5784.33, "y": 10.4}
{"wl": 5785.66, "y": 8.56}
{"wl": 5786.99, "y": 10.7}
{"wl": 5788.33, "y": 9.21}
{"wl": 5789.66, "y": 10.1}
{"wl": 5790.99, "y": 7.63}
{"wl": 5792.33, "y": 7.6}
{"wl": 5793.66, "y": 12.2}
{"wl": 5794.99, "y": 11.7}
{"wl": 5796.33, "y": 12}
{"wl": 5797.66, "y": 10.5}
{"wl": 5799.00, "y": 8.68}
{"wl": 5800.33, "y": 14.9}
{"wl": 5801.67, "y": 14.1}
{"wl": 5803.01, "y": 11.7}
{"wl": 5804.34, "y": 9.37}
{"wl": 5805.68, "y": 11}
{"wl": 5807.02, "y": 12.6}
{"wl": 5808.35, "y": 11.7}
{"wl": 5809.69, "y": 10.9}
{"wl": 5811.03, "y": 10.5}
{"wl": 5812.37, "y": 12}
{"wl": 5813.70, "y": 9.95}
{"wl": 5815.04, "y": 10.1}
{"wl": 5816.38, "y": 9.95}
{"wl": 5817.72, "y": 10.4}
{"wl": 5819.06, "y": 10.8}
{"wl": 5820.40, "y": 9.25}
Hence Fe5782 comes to 2.3 angstrom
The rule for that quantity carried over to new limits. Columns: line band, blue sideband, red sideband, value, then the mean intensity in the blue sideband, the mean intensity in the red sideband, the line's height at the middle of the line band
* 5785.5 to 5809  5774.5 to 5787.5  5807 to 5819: 0.6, 11.4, 10.8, 11.1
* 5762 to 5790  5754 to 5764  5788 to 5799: -1.8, 11.2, 10.1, 10.6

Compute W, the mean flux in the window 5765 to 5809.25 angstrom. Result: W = 11.3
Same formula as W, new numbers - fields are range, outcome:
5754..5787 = 11.4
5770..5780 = 12.9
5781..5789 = 10.5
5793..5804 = 11.9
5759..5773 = 11.4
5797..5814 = 11.4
